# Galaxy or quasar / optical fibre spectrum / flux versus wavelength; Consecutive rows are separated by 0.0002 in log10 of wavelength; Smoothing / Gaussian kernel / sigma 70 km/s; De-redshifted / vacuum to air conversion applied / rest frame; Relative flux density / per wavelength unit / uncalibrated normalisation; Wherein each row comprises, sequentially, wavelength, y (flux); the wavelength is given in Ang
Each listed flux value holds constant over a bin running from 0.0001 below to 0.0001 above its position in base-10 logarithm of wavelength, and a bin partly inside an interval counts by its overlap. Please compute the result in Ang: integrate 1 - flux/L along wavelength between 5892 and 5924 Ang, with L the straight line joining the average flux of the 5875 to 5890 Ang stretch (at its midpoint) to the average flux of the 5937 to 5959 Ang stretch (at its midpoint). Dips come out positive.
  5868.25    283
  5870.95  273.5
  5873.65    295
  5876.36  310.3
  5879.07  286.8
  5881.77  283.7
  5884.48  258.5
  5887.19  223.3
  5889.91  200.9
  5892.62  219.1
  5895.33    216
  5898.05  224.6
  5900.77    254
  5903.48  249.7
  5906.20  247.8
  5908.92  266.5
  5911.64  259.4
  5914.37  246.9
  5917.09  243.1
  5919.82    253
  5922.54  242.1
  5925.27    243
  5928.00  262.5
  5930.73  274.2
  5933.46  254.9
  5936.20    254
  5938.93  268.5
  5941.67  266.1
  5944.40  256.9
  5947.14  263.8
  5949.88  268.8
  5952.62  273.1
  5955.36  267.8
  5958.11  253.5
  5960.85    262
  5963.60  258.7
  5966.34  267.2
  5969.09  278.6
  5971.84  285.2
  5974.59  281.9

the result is 2.5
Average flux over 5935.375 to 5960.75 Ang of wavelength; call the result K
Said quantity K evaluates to 264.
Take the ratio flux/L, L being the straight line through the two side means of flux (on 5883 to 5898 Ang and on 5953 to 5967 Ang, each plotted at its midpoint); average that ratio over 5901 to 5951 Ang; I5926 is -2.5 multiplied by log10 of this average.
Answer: -0.06 mag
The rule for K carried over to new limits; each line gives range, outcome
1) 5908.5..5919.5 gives 253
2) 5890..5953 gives 251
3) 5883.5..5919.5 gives 239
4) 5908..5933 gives 254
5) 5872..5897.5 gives 254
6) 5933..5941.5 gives 260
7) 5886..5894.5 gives 214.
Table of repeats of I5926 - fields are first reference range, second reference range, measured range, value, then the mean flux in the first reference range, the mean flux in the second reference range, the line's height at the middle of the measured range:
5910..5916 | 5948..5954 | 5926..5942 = 0.00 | 253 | 270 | 263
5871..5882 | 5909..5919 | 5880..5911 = 0.13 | 293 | 252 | 272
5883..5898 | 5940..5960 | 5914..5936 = -0.02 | 224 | 264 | 247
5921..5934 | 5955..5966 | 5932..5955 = -0.02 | 255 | 260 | 258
